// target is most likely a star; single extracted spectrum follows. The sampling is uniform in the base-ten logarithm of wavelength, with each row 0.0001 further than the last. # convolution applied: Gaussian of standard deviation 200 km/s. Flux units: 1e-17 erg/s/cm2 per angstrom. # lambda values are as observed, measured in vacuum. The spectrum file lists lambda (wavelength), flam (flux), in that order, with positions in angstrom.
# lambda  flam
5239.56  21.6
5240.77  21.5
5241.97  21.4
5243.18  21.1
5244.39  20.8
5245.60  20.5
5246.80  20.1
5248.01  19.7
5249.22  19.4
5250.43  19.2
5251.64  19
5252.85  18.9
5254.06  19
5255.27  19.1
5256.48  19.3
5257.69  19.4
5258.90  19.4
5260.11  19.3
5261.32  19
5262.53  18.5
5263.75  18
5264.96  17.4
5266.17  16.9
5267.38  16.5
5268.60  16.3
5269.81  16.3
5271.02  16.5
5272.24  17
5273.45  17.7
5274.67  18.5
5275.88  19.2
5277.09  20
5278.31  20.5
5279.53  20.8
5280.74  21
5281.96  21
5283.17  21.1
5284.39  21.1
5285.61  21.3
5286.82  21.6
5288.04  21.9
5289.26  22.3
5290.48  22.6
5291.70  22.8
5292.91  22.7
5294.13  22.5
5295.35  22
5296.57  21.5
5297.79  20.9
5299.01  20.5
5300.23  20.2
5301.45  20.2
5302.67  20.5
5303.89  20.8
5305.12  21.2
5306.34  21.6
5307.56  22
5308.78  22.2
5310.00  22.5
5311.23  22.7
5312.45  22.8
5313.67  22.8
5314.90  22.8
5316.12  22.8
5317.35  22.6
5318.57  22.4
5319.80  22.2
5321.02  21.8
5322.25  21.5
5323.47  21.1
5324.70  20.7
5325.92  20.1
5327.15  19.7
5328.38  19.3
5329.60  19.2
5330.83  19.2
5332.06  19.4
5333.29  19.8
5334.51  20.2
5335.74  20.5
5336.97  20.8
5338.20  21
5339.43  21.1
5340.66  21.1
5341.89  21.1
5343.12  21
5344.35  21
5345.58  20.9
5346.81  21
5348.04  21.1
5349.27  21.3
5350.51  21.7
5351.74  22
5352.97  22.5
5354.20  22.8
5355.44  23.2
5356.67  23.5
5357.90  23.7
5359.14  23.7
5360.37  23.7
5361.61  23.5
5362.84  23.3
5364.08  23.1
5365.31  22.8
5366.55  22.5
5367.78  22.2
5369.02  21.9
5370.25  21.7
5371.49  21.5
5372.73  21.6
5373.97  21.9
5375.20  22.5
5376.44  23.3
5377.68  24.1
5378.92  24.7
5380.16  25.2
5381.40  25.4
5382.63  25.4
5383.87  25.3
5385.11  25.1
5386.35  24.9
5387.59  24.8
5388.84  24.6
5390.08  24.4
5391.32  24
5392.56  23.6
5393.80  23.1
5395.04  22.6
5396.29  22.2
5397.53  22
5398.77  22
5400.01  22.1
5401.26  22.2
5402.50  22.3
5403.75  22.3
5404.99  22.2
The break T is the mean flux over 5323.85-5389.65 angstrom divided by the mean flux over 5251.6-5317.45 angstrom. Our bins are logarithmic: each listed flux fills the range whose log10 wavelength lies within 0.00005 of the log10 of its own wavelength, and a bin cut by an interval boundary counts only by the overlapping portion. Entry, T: 1.09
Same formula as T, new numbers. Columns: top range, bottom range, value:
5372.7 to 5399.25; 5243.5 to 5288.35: 1.24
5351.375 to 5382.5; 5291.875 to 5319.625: 1.06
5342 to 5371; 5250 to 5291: 1.16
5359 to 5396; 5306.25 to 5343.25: 1.11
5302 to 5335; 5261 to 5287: 1.13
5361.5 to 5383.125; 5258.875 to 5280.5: 1.27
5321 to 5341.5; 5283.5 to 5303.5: 0.95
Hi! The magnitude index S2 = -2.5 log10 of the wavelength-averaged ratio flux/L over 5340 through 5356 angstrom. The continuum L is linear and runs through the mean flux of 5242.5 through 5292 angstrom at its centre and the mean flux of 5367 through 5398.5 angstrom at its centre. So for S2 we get 0.036 mag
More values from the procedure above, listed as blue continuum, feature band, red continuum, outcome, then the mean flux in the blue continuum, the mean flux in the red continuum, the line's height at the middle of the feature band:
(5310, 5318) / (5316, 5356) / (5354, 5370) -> 0.09 mag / 22.7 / 23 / 22.9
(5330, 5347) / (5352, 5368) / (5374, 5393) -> -0.03 mag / 20.5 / 24.4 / 22.4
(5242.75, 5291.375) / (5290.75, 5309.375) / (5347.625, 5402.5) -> -0.05 mag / 19.4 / 23.2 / 20.6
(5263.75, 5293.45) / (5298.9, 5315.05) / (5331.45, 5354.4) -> -0.07 mag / 19.7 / 21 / 20.3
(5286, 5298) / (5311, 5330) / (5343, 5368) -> 0.04 mag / 22.1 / 22.4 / 22.3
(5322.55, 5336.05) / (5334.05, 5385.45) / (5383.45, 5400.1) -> -0.04 mag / 20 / 23.6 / 21.8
